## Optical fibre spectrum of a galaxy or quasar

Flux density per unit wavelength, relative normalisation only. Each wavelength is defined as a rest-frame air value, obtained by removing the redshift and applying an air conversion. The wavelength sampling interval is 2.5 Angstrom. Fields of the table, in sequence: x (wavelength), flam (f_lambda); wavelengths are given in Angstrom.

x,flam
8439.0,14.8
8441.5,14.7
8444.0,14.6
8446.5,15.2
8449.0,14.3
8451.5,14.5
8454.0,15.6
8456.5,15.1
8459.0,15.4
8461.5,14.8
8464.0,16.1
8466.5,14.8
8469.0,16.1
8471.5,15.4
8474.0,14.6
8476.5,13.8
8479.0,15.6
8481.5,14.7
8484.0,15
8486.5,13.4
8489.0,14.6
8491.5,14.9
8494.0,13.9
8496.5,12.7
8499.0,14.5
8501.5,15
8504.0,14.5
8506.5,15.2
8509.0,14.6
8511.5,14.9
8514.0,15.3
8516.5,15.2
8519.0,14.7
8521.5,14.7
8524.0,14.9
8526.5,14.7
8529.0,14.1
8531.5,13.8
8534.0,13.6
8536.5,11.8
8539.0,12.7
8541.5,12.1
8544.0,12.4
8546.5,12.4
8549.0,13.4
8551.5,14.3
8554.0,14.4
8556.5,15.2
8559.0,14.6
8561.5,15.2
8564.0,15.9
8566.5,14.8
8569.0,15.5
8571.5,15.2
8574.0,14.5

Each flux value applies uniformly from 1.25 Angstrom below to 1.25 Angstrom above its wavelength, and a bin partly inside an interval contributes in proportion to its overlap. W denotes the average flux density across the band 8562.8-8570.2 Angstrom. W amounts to 15.4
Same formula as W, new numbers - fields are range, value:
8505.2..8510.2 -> 14.9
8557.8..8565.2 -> 15.2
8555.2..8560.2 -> 14.9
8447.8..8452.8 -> 14.4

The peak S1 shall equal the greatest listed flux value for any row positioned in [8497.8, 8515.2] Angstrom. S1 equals 15.3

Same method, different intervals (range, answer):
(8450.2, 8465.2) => 16.1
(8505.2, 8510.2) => 15.2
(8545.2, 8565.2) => 15.9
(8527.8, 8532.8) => 14.1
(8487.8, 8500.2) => 14.9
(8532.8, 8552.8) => 14.3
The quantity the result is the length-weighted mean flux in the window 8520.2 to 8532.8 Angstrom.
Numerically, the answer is 14.4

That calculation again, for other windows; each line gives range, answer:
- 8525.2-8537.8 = 13.6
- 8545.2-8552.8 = 13.4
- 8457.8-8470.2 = 15.4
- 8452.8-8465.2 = 15.4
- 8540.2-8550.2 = 12.6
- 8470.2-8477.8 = 14.6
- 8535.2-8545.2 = 12.3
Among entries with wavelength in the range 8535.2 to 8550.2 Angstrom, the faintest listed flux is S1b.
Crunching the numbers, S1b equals 11.8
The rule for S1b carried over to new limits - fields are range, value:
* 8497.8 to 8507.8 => 14.5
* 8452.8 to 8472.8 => 14.8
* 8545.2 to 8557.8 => 12.4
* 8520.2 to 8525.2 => 14.7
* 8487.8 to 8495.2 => 13.9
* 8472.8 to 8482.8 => 13.8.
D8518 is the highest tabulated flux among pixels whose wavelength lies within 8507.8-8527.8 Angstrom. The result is 15.3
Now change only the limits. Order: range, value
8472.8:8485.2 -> 15.6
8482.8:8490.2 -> 15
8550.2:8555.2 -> 14.4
